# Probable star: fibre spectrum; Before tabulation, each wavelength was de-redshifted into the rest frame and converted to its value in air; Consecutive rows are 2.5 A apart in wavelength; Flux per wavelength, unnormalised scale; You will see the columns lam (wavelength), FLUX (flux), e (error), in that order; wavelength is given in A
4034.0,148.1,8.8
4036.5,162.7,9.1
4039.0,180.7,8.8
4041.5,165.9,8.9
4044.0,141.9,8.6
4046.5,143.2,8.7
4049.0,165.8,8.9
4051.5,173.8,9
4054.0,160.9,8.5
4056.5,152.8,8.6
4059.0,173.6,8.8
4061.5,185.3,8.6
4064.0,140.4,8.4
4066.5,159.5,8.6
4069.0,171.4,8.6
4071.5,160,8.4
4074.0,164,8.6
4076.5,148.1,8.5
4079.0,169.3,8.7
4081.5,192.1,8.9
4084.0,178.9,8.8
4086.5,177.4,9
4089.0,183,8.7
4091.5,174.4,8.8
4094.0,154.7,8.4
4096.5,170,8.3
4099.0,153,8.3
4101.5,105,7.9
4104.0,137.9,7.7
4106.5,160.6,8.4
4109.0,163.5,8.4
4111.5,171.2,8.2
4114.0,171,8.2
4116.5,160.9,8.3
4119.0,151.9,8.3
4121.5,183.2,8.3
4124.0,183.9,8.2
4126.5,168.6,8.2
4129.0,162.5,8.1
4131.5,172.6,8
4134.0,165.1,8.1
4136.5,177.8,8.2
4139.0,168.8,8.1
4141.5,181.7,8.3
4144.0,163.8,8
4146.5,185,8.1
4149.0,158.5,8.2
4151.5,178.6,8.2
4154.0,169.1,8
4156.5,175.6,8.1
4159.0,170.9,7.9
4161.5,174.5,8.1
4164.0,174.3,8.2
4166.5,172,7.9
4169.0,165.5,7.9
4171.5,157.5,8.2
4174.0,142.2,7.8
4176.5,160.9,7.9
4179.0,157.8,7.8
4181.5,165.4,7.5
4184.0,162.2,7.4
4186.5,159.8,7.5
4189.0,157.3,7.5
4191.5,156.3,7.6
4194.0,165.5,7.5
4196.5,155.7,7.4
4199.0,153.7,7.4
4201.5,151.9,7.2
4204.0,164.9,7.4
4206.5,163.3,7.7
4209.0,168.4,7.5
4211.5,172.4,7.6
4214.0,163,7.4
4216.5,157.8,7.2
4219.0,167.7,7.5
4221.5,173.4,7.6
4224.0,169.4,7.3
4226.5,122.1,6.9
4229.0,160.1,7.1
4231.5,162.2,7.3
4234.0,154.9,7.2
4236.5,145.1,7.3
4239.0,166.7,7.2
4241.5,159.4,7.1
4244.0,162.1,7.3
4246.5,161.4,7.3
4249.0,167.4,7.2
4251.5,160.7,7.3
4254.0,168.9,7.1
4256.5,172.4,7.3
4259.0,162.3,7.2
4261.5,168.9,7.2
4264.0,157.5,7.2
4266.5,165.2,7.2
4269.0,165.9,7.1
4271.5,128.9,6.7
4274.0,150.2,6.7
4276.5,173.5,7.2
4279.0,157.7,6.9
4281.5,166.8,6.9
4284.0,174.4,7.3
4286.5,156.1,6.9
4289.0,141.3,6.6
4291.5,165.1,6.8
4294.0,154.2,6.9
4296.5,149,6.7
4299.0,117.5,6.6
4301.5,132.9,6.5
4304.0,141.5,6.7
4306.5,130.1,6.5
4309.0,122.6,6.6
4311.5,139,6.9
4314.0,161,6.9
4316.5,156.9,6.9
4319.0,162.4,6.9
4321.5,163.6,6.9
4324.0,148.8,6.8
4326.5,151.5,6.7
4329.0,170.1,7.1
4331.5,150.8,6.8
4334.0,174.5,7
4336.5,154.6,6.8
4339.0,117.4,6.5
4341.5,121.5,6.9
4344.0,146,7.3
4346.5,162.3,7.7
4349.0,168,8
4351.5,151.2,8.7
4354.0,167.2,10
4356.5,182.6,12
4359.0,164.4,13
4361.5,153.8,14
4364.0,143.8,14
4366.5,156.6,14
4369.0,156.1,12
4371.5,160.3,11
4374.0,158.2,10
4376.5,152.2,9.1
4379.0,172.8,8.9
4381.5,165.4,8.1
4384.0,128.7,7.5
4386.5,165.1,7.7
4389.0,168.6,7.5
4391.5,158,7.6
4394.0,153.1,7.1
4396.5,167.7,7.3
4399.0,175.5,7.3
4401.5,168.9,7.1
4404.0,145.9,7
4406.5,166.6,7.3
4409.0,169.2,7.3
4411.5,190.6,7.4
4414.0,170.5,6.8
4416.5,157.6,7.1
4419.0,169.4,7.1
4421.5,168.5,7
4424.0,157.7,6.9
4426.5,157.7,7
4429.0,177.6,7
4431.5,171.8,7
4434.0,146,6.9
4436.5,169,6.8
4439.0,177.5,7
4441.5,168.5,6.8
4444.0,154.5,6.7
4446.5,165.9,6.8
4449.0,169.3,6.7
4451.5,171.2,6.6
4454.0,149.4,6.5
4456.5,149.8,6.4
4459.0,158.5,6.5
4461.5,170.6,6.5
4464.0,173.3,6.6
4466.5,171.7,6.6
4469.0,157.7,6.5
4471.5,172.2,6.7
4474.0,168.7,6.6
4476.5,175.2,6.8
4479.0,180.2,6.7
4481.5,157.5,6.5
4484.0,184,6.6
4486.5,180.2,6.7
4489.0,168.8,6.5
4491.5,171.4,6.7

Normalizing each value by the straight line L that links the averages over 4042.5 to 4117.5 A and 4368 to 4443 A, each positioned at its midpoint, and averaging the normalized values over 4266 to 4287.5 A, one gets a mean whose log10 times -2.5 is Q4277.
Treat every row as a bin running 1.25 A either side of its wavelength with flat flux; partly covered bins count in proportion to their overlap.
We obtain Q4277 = 0.02 mag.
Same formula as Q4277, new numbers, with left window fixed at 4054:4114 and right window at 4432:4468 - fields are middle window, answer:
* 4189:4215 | 0.01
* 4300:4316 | 0.18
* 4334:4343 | 0.19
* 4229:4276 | 0.02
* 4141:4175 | -0.04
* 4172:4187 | 0.04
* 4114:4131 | -0.04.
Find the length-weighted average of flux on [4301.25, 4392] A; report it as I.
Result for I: 154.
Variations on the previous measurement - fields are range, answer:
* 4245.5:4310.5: 154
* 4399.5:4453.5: 166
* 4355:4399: 160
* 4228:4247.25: 159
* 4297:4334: 147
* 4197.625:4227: 162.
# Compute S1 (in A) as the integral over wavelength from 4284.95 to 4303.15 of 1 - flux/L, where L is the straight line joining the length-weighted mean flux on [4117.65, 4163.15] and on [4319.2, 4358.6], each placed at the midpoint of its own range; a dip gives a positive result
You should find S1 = 1.58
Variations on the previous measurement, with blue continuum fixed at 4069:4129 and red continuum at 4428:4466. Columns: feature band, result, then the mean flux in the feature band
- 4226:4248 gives 1.14 A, 156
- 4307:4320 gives 1.40 A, 147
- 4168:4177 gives 0.48 A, 156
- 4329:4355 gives 2.00 A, 152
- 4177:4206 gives 0.95 A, 159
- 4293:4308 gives 2.53 A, 137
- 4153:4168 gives -0.73 A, 173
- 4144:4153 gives -0.43 A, 172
